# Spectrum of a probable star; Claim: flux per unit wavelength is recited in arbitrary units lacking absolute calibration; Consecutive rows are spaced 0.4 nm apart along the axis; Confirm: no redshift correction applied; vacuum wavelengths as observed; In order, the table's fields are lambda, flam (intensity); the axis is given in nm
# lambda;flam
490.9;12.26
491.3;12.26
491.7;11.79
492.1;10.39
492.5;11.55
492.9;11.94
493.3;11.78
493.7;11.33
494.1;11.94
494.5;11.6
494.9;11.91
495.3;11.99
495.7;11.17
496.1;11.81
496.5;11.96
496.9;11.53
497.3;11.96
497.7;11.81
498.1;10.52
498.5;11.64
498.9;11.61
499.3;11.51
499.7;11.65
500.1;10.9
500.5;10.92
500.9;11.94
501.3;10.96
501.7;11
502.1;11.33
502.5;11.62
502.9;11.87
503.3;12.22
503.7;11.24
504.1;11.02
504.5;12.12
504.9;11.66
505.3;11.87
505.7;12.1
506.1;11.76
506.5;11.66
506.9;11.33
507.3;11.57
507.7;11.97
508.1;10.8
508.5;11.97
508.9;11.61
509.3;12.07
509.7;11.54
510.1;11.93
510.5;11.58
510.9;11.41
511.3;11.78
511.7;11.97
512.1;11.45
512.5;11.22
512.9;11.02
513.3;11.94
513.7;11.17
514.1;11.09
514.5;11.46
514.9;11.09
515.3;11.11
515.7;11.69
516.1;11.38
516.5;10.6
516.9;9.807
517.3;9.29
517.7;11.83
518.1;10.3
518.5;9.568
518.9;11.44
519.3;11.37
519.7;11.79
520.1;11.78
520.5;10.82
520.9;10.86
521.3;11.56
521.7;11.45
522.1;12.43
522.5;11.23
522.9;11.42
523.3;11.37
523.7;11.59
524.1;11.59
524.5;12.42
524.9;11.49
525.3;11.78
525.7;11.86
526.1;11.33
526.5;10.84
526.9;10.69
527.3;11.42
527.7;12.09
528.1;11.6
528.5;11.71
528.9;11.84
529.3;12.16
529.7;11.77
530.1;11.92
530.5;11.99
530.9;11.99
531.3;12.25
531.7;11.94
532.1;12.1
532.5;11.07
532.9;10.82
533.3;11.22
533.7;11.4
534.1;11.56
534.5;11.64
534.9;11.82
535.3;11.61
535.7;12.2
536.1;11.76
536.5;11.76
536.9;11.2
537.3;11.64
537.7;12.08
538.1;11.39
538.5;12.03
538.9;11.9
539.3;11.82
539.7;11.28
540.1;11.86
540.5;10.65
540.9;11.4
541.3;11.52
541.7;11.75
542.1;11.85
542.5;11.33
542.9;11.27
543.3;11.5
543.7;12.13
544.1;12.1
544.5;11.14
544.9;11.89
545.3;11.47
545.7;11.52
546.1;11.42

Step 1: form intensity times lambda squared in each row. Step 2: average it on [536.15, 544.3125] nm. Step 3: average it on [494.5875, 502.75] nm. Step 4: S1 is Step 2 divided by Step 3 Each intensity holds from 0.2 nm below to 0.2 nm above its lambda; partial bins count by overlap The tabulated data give 1.19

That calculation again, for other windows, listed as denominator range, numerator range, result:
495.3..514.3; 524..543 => 1.13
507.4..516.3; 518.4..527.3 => 1.03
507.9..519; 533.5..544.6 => 1.14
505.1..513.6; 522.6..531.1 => 1.07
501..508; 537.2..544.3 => 1.15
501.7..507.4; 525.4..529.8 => 1.09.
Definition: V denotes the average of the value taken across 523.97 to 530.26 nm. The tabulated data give 11.7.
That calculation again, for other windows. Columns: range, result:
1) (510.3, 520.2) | 11.2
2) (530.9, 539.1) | 11.7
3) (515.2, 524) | 11.1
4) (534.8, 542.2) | 11.7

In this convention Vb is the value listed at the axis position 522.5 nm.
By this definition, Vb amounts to 11.23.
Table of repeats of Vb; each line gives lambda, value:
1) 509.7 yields 11.54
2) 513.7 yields 11.17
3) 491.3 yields 12.26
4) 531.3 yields 12.25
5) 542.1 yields 11.85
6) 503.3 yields 12.22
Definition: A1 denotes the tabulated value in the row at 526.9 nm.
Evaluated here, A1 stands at 10.69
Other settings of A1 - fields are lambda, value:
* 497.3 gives 11.96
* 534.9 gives 11.82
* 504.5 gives 12.12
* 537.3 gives 11.64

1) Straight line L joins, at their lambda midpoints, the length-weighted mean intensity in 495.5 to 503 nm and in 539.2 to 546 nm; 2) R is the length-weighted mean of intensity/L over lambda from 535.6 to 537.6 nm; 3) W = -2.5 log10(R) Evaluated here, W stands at -0.02 mag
